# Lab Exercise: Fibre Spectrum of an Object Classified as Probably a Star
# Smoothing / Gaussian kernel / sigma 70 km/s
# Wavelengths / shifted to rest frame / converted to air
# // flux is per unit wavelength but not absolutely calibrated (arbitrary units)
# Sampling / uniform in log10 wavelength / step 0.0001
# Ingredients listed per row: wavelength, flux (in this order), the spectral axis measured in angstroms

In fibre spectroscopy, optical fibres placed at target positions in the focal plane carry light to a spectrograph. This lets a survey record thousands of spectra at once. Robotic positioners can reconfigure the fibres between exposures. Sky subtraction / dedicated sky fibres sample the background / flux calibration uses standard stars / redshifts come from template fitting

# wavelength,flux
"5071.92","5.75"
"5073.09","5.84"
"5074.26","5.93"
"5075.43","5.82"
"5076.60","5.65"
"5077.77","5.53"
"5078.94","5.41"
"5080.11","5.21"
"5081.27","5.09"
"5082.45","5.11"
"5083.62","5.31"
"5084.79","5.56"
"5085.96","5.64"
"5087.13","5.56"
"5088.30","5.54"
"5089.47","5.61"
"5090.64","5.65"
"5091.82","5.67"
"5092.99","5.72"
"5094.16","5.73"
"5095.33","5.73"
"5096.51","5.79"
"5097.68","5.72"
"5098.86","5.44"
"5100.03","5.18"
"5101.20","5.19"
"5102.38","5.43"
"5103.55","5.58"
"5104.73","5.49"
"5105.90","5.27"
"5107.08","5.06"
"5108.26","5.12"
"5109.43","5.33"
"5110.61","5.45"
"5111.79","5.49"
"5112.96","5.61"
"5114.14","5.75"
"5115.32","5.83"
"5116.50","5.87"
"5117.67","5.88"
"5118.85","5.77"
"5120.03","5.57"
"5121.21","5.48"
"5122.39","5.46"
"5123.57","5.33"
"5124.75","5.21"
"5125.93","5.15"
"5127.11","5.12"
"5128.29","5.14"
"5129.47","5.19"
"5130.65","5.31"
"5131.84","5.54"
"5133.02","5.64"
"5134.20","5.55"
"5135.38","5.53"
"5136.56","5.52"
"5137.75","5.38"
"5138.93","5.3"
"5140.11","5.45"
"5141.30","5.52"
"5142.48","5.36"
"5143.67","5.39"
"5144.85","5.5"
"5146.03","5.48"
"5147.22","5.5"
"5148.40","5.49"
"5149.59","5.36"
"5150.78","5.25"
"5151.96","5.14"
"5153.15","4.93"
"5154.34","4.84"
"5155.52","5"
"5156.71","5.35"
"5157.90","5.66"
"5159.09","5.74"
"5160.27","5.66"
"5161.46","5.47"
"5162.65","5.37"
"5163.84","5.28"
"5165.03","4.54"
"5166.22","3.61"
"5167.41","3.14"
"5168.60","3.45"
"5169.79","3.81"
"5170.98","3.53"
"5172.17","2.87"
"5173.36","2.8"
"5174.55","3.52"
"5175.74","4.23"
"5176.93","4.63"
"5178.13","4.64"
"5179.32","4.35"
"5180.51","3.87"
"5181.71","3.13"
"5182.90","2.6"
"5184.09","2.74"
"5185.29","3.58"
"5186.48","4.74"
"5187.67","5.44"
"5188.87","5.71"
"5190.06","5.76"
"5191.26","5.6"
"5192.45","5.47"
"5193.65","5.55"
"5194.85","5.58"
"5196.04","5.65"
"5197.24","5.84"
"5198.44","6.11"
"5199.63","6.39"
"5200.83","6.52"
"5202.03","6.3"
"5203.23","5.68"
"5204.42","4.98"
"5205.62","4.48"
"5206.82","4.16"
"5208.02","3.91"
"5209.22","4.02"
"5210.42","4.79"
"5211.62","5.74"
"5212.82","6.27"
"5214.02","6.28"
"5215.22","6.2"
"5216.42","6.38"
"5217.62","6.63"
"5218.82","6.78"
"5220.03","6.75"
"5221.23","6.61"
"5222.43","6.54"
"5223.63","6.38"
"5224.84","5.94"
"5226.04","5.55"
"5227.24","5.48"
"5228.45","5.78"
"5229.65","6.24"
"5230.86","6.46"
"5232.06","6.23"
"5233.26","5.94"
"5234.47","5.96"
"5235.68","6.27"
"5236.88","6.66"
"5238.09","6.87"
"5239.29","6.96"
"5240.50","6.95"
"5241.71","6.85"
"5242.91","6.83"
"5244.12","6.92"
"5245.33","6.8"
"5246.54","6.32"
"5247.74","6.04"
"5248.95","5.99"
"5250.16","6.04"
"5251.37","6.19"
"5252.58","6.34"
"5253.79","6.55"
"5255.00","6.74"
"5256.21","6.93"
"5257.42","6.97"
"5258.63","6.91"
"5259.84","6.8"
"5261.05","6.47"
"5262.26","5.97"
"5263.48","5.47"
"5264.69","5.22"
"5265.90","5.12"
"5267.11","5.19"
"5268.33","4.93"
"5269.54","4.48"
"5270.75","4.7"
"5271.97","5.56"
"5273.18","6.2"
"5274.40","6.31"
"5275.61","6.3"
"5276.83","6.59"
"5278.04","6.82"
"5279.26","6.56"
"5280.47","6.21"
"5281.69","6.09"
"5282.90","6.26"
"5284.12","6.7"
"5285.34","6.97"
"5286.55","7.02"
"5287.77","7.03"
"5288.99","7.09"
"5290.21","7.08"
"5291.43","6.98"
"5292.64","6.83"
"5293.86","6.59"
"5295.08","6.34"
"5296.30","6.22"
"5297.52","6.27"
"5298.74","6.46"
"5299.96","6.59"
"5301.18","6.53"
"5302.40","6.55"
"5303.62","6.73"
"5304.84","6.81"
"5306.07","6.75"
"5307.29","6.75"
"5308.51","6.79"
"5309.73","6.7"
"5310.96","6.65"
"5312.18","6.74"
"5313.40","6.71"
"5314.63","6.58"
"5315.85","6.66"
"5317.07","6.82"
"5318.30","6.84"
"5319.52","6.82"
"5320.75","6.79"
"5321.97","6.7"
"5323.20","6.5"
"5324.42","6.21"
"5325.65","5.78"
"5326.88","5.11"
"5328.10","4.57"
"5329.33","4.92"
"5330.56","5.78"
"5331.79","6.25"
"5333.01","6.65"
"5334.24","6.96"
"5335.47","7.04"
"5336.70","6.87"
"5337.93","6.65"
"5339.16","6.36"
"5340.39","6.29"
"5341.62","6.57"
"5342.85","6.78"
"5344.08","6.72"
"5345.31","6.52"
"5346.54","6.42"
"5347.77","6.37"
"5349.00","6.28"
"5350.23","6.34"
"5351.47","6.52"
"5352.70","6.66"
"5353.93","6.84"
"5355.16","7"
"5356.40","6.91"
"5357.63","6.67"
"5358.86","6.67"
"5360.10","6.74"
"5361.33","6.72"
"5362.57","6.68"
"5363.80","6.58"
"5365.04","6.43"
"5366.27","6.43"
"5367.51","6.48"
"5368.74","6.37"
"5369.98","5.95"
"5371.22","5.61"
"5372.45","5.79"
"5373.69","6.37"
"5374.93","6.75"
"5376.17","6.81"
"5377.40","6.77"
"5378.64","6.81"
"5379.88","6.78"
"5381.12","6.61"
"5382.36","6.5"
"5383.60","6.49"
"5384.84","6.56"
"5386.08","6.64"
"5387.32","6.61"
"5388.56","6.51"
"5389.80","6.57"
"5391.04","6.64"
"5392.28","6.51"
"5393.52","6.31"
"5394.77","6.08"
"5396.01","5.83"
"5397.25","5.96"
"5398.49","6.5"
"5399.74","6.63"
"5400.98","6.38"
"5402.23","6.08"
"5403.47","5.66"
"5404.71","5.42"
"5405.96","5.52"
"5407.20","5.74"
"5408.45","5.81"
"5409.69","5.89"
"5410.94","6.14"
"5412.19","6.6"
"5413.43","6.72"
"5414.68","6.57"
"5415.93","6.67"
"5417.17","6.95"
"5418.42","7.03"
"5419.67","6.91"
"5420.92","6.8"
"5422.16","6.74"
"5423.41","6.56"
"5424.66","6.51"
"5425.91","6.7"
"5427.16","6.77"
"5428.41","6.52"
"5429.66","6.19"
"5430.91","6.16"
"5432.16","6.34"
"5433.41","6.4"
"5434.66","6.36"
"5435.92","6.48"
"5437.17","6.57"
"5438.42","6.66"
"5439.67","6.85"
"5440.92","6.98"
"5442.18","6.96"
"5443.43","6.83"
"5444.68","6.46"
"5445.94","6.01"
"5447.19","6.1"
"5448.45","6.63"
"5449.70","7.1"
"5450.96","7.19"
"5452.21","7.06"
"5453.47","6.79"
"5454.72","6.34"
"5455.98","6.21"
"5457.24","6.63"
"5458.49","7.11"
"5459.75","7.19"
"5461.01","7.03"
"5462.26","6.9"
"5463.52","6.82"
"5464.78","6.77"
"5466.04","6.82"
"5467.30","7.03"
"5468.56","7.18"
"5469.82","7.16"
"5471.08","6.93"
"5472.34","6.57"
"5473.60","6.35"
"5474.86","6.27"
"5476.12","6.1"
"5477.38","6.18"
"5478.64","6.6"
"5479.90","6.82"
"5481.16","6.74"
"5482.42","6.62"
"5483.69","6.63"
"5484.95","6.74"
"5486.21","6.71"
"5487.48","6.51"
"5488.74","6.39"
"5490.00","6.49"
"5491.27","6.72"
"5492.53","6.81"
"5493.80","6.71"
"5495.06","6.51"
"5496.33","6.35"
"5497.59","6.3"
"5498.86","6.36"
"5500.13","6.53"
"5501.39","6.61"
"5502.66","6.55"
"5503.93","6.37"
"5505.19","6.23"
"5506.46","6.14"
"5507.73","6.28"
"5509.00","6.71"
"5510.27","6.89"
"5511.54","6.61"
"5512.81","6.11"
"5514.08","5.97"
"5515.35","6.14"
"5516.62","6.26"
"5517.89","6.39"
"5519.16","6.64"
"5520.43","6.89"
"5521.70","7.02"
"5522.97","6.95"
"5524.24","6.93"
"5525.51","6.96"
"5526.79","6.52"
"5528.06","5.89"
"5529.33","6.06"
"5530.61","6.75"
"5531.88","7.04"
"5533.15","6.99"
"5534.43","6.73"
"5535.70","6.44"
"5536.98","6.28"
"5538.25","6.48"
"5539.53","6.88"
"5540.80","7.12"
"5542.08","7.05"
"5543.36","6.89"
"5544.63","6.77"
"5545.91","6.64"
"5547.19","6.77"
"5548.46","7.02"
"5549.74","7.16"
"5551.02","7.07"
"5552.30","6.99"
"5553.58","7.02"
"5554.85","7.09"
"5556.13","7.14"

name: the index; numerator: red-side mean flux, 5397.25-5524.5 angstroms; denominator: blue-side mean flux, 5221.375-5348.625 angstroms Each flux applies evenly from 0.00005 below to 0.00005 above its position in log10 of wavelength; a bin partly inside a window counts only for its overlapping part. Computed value 1.03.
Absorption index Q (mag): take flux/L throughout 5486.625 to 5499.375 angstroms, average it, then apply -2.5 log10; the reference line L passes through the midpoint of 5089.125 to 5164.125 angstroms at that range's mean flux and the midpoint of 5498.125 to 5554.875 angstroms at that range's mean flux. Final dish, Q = 0.004 mag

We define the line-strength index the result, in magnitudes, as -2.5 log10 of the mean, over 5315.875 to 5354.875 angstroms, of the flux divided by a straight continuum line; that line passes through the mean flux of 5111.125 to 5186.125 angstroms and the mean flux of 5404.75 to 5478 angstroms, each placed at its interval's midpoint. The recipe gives -0.07 mag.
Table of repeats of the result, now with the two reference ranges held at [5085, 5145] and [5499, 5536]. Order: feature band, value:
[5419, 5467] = -0.06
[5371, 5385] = -0.06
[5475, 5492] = -0.02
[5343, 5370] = -0.08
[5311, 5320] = -0.12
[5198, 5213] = 0.08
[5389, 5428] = -0.02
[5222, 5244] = -0.10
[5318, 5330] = 0.01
